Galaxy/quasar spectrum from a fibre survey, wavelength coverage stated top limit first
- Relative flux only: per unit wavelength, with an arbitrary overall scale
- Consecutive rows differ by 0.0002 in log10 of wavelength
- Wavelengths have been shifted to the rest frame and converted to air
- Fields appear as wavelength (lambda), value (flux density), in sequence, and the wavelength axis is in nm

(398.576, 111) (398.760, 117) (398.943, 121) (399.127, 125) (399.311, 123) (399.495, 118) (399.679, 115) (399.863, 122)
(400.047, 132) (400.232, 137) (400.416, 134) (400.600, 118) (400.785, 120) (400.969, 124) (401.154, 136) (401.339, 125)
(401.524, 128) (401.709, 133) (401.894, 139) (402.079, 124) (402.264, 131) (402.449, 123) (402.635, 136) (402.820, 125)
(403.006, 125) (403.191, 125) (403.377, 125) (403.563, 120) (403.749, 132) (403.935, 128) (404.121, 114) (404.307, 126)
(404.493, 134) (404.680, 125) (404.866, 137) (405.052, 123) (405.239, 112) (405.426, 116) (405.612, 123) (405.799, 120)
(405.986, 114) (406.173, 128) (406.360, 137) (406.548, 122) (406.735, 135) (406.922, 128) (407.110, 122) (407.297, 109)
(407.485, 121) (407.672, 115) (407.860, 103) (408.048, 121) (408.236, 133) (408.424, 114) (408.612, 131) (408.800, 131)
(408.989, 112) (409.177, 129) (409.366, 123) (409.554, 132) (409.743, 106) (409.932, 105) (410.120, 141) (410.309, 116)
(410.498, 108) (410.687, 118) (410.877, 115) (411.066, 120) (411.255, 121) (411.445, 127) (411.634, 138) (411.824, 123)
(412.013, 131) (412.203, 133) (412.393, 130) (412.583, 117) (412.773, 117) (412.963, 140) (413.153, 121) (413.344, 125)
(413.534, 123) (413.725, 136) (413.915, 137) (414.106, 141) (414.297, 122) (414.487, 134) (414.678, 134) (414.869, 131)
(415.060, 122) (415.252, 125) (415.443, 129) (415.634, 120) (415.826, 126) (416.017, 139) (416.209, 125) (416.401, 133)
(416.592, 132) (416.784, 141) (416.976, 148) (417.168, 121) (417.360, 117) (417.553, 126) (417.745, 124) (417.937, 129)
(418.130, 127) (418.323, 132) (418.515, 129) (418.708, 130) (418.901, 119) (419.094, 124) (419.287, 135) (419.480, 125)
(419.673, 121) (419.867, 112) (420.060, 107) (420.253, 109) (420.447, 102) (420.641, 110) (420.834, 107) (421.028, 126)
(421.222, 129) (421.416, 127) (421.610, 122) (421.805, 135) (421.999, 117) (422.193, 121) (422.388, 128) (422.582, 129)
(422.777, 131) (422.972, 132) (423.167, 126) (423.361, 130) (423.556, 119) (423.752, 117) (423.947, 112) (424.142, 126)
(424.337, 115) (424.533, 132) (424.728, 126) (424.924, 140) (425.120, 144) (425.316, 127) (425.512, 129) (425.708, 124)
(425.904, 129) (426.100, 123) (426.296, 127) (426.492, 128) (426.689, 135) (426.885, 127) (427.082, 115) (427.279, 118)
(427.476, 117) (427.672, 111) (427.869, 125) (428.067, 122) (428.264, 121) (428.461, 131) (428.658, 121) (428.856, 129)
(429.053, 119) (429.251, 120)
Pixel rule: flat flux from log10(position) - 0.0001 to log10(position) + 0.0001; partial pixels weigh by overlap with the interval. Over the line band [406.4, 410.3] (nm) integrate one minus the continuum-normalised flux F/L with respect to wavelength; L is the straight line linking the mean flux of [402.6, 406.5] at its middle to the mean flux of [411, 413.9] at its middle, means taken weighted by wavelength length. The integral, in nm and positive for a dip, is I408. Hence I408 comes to 0.130 nm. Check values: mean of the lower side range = 125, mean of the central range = 122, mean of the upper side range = 127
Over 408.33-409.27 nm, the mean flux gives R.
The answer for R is 123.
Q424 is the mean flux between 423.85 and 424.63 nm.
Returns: 121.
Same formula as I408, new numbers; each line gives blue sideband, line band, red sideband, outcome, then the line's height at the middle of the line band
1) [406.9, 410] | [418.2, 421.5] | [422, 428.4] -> 0.08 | 123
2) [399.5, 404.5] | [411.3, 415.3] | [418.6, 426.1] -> -0.12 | 125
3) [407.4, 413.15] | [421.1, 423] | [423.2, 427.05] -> -0.02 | 126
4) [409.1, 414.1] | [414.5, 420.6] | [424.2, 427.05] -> 0.03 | 126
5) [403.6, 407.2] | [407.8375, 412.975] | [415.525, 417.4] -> 0.20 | 128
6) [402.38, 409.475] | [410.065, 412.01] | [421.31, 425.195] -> 0.03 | 124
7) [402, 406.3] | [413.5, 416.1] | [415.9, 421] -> -0.12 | 124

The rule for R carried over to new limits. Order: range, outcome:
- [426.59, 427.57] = 122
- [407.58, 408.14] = 113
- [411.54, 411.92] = 131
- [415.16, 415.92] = 125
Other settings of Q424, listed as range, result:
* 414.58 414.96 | 133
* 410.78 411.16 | 117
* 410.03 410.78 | 121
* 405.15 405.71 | 117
